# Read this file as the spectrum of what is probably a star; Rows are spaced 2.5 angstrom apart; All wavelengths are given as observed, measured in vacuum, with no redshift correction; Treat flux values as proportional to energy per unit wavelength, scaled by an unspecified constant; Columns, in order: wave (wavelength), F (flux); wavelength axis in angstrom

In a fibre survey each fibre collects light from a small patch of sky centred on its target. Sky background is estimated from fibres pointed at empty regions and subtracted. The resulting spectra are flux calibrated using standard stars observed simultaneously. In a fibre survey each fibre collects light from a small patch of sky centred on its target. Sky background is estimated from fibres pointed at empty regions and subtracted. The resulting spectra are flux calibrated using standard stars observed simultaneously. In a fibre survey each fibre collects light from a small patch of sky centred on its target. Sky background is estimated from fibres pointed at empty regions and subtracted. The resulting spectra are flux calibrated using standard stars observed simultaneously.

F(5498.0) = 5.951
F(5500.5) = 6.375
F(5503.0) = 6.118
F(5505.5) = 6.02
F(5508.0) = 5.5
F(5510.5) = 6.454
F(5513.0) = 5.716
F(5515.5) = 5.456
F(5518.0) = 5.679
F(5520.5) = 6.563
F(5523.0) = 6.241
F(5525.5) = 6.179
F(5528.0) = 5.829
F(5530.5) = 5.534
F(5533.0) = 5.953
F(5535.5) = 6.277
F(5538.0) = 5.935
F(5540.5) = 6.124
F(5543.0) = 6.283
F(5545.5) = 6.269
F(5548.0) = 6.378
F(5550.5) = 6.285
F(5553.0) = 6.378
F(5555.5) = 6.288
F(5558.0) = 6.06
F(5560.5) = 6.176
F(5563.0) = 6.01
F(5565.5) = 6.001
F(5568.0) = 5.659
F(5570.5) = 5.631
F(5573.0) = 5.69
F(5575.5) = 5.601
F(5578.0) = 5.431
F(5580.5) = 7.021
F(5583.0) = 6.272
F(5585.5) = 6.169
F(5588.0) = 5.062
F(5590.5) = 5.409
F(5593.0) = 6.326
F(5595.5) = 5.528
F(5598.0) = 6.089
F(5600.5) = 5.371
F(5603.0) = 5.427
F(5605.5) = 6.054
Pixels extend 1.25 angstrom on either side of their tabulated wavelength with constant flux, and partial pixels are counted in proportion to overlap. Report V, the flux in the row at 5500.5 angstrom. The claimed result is 6.375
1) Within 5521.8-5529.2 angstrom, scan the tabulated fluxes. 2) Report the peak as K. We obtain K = 6.241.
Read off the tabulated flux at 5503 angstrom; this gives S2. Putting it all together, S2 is 6.118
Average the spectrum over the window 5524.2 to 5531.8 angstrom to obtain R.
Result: 5.85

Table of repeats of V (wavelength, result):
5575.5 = 5.601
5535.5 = 6.277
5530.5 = 5.534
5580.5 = 7.021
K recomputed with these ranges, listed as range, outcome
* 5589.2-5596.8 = 6.326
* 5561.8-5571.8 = 6.01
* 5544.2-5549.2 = 6.378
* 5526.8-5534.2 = 5.953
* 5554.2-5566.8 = 6.288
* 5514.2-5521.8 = 6.563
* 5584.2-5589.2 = 6.169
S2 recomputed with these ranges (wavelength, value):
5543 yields 6.283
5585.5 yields 6.169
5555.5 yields 6.288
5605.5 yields 6.054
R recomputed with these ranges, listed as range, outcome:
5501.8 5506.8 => 6.06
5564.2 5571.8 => 5.76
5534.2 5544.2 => 6.15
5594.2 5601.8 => 5.67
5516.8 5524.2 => 6.16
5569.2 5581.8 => 5.88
